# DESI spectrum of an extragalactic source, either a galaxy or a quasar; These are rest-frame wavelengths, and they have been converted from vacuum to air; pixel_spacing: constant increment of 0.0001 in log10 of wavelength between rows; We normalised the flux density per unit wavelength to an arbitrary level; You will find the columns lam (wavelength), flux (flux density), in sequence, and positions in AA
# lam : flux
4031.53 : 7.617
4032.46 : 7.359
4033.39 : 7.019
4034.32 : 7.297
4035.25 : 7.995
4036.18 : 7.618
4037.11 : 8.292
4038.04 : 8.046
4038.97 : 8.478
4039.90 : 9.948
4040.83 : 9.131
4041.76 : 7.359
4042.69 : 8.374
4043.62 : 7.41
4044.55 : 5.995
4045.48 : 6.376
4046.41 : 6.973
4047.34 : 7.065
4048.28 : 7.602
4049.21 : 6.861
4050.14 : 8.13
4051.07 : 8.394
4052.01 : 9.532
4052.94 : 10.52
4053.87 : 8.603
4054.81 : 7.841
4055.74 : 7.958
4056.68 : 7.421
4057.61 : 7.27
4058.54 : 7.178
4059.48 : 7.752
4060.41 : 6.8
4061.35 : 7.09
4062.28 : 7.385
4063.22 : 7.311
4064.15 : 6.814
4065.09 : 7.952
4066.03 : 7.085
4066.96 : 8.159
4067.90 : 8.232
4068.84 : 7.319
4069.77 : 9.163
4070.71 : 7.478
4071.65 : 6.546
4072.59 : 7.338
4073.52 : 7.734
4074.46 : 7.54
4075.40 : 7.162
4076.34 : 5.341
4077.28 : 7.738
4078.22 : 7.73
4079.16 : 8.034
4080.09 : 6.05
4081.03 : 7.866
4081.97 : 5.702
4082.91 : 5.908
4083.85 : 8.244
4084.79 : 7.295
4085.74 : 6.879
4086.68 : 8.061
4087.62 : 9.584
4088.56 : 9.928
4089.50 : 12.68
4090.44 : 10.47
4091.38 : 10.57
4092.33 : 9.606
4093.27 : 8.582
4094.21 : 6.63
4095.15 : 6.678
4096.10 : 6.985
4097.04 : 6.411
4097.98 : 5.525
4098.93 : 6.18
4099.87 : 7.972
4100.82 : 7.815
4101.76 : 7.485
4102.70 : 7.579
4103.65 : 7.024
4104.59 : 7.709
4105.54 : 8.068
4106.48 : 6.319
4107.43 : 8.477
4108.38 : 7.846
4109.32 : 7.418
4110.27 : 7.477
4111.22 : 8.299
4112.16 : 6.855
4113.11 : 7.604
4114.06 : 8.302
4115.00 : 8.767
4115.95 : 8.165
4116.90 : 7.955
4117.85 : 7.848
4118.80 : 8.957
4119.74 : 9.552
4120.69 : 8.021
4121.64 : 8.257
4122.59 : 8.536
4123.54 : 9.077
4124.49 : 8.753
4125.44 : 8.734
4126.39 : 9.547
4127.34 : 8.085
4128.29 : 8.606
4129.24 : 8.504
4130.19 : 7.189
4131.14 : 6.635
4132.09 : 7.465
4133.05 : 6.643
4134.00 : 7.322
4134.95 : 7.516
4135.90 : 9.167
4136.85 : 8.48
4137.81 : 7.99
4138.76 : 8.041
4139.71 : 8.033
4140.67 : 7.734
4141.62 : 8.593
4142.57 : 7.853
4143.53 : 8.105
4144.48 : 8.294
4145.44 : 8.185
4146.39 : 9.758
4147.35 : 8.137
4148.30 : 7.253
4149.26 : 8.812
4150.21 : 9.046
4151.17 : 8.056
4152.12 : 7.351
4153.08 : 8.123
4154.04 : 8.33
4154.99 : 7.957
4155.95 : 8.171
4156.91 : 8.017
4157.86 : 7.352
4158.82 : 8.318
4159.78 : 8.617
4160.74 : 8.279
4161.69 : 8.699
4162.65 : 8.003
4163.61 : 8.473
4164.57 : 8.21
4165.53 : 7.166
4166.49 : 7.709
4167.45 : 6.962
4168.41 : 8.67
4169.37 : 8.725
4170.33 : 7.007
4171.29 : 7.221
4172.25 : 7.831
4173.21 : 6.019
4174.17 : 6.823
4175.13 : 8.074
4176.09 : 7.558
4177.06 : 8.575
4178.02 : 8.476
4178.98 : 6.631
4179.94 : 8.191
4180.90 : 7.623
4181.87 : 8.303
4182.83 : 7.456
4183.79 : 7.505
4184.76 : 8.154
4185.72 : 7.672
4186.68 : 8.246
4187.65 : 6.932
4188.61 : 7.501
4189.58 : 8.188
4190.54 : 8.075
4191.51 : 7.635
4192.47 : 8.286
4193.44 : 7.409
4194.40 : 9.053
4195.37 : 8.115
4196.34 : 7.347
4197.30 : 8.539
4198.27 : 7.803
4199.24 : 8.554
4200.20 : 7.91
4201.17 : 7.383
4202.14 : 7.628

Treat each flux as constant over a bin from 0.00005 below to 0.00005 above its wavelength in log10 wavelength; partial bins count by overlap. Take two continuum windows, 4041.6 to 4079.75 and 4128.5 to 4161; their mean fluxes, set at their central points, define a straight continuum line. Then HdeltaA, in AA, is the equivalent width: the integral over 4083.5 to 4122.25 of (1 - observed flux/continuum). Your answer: -1.2 AA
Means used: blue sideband 7.57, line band 8.05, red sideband 8.04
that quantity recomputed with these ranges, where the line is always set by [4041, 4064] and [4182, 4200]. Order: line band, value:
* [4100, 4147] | -1.6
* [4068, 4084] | 1.0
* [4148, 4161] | -0.5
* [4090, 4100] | 0.0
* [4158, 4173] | -0.1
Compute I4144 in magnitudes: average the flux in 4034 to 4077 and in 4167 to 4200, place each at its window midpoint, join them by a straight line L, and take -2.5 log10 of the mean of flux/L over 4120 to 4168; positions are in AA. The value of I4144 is -0.05 mag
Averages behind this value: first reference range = 7.69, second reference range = 7.8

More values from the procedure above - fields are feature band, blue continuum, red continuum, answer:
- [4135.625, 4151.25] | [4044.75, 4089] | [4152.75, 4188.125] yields -0.07 mag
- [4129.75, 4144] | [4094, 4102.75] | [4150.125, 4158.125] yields -0.02 mag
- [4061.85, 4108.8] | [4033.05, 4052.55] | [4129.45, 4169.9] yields 0.03 mag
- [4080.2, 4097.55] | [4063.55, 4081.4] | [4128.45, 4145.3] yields -0.09 mag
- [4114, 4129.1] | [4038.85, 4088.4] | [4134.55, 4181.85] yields -0.10 mag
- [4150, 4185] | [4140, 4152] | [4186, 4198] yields 0.03 mag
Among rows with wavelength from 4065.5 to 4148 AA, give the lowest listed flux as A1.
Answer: 5.341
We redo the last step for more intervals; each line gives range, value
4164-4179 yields 6.019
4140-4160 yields 7.253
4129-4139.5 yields 6.635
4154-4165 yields 7.352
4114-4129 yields 7.848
